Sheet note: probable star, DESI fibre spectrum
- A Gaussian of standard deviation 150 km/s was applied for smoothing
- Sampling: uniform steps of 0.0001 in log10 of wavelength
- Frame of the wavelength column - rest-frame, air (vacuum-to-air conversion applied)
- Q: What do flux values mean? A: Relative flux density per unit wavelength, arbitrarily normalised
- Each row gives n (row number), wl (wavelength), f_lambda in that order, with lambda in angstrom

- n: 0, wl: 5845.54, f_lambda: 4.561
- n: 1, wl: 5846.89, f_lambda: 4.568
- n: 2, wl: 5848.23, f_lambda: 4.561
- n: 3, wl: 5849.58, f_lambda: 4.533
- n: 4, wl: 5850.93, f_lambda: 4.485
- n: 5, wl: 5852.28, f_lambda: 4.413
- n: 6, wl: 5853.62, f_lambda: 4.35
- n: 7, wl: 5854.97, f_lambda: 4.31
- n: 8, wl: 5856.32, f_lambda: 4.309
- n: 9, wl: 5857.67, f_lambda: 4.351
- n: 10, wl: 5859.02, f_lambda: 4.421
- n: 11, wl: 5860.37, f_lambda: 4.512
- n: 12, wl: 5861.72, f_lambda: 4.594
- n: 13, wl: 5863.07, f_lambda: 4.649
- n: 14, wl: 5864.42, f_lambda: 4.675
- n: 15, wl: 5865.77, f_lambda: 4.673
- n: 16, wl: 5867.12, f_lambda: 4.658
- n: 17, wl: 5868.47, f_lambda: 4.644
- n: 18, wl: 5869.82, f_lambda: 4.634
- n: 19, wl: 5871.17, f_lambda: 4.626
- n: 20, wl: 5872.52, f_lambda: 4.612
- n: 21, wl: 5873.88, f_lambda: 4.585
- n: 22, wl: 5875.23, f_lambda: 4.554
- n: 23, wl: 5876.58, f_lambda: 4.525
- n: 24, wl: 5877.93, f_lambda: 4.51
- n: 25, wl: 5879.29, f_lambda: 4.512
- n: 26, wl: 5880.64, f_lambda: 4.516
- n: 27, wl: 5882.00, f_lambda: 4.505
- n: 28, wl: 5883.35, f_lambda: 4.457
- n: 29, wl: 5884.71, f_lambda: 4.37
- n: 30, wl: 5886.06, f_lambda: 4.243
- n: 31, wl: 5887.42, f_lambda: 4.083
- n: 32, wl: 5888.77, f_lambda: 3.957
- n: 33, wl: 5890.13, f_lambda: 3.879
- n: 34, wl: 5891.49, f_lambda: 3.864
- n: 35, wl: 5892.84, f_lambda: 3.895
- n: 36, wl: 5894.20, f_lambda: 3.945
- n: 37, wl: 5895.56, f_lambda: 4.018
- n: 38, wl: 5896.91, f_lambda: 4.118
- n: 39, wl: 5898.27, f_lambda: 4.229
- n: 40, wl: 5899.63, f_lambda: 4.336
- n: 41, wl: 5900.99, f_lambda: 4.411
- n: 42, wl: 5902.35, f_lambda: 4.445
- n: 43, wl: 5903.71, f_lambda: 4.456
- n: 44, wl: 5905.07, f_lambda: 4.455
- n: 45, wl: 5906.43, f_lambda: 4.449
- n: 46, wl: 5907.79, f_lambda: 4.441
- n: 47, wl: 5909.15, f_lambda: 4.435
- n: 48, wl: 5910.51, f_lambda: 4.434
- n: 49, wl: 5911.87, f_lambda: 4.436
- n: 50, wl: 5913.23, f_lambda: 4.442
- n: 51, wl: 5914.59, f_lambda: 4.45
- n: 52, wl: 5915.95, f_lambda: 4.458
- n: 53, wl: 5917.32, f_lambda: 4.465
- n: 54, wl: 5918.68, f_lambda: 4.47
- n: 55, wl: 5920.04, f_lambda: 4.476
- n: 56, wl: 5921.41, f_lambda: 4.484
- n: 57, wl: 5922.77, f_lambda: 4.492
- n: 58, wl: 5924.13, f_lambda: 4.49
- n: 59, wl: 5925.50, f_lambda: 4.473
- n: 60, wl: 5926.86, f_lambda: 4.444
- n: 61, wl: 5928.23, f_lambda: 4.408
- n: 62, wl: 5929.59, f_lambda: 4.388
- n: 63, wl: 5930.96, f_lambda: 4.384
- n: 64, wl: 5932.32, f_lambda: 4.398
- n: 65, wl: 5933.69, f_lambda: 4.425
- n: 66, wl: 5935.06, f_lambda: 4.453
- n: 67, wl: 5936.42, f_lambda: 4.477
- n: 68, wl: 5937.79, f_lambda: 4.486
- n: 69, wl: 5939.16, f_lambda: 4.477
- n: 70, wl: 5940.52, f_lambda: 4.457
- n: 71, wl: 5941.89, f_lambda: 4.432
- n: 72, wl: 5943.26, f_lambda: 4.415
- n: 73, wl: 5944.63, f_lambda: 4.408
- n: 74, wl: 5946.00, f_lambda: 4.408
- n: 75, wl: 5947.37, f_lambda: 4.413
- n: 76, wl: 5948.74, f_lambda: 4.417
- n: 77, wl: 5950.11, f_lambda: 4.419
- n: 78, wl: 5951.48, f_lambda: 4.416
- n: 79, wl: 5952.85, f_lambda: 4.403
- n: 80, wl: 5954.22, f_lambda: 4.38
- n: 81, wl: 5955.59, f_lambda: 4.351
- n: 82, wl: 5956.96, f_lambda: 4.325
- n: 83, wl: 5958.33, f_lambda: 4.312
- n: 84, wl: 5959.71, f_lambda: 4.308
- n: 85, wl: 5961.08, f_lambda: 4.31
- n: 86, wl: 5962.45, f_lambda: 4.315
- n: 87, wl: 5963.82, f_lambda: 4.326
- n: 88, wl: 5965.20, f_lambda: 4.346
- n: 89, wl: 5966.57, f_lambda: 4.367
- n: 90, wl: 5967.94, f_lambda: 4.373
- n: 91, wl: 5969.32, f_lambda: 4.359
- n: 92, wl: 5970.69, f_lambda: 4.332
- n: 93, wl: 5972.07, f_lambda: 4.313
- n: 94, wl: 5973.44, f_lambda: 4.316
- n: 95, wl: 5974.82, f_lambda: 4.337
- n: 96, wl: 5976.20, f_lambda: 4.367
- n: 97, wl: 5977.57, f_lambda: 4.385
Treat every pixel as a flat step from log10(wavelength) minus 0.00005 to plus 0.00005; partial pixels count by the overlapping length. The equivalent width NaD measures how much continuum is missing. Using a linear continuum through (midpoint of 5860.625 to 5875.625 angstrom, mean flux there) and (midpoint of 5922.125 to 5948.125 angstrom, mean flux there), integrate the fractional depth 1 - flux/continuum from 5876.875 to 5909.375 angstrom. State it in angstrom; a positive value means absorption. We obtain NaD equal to 2.02 angstrom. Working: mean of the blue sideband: 4.63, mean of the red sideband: 4.44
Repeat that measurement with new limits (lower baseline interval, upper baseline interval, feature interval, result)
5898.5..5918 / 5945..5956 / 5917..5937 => -0.1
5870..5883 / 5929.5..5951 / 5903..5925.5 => 0.1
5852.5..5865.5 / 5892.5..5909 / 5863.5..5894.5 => -0.1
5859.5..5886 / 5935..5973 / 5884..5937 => 1.7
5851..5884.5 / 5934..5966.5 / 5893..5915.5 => 0.7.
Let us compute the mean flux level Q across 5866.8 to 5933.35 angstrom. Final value 4.39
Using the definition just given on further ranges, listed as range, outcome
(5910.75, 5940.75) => 4.45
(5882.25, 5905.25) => 4.19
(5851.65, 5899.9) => 4.38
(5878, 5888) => 4.39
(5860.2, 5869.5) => 4.64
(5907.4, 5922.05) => 4.45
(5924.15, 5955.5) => 4.43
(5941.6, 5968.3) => 4.37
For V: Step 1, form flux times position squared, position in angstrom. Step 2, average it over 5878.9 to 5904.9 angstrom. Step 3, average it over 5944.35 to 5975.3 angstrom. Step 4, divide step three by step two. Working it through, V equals 1.06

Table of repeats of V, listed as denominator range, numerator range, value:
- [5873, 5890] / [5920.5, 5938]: 1.03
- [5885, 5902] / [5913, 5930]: 1.10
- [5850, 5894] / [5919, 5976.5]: 1.02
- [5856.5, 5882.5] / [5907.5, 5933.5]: 0.99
